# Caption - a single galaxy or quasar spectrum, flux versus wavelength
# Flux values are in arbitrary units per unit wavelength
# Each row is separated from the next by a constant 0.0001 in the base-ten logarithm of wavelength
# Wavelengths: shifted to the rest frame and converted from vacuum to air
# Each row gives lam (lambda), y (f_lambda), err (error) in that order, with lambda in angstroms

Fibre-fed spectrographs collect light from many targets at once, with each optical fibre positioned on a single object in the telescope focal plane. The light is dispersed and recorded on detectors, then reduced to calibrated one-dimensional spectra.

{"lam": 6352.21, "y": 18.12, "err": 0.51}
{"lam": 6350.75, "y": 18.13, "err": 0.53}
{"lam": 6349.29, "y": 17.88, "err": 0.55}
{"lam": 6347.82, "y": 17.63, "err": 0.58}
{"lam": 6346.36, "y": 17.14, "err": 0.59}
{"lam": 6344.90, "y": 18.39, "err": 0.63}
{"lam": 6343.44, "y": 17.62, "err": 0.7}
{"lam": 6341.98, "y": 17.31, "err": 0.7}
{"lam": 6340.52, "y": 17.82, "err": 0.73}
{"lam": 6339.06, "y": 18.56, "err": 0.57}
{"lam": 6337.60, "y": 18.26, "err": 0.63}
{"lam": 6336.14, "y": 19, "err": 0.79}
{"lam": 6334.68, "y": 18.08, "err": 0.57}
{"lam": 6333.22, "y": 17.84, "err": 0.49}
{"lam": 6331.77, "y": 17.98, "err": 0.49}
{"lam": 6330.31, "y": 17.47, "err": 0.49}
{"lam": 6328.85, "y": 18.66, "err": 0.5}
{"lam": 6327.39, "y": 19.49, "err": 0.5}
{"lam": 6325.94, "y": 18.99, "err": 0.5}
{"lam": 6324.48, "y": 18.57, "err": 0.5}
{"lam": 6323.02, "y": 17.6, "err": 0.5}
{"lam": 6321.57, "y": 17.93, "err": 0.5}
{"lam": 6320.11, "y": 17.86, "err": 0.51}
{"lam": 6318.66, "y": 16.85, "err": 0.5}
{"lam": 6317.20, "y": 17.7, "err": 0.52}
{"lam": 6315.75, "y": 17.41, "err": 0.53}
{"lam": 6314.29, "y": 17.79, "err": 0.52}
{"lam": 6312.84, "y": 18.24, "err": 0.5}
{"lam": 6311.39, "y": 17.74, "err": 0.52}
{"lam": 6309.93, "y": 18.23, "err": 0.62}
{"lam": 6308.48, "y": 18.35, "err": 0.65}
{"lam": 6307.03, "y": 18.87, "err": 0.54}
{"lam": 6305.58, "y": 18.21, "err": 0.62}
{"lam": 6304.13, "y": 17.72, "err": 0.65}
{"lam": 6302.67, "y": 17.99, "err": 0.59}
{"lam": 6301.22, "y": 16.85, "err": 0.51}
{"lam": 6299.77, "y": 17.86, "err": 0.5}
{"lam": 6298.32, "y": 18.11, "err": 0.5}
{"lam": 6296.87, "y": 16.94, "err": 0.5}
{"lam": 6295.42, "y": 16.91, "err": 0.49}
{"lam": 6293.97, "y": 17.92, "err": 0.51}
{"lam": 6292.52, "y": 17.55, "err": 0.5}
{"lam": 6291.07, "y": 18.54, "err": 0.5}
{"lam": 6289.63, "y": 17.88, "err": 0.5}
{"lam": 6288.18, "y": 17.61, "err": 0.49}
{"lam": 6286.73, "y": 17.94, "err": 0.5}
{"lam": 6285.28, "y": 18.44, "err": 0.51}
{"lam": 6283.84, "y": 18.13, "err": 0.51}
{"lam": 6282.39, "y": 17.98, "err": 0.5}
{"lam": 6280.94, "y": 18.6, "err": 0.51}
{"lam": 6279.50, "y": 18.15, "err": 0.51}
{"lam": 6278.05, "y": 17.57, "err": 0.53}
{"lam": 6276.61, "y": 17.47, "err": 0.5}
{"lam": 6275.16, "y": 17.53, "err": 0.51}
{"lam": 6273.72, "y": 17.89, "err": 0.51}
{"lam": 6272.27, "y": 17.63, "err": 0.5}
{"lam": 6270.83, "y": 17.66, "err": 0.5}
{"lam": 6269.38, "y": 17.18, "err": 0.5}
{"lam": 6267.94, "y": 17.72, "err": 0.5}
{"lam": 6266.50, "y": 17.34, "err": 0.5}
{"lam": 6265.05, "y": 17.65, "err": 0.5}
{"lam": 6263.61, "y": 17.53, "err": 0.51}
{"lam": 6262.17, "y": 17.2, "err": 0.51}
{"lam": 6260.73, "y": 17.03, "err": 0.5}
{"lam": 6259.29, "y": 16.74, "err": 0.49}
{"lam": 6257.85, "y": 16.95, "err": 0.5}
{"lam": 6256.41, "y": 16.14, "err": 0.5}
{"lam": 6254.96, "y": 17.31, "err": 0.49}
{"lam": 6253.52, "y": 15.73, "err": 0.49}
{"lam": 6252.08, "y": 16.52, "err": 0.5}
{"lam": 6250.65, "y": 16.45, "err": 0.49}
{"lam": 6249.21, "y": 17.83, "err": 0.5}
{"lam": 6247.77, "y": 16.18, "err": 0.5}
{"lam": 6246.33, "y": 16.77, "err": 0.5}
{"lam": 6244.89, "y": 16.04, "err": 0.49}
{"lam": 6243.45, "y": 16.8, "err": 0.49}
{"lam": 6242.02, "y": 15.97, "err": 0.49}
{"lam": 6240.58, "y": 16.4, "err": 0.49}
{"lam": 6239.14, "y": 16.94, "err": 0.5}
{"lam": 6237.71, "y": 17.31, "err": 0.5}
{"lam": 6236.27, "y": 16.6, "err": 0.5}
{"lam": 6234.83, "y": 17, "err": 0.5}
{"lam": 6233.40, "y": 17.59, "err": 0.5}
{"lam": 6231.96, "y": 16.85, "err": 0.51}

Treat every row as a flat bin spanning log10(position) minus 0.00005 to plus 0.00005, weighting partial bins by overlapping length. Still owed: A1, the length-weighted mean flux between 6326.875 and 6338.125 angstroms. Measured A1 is 18.3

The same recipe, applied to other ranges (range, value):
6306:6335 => 18.1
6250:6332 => 17.7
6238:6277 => 17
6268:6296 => 17.8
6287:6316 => 17.8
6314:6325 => 17.7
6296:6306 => 17.6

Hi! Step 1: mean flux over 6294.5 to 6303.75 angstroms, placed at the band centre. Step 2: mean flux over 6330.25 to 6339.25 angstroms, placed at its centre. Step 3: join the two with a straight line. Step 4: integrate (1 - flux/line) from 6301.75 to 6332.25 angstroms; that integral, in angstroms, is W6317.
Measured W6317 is -0.42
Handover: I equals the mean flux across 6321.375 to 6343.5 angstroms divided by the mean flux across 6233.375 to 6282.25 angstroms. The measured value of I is 1.1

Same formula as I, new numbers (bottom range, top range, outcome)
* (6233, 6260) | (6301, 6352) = 1.08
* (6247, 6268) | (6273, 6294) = 1.06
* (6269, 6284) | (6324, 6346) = 1.03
